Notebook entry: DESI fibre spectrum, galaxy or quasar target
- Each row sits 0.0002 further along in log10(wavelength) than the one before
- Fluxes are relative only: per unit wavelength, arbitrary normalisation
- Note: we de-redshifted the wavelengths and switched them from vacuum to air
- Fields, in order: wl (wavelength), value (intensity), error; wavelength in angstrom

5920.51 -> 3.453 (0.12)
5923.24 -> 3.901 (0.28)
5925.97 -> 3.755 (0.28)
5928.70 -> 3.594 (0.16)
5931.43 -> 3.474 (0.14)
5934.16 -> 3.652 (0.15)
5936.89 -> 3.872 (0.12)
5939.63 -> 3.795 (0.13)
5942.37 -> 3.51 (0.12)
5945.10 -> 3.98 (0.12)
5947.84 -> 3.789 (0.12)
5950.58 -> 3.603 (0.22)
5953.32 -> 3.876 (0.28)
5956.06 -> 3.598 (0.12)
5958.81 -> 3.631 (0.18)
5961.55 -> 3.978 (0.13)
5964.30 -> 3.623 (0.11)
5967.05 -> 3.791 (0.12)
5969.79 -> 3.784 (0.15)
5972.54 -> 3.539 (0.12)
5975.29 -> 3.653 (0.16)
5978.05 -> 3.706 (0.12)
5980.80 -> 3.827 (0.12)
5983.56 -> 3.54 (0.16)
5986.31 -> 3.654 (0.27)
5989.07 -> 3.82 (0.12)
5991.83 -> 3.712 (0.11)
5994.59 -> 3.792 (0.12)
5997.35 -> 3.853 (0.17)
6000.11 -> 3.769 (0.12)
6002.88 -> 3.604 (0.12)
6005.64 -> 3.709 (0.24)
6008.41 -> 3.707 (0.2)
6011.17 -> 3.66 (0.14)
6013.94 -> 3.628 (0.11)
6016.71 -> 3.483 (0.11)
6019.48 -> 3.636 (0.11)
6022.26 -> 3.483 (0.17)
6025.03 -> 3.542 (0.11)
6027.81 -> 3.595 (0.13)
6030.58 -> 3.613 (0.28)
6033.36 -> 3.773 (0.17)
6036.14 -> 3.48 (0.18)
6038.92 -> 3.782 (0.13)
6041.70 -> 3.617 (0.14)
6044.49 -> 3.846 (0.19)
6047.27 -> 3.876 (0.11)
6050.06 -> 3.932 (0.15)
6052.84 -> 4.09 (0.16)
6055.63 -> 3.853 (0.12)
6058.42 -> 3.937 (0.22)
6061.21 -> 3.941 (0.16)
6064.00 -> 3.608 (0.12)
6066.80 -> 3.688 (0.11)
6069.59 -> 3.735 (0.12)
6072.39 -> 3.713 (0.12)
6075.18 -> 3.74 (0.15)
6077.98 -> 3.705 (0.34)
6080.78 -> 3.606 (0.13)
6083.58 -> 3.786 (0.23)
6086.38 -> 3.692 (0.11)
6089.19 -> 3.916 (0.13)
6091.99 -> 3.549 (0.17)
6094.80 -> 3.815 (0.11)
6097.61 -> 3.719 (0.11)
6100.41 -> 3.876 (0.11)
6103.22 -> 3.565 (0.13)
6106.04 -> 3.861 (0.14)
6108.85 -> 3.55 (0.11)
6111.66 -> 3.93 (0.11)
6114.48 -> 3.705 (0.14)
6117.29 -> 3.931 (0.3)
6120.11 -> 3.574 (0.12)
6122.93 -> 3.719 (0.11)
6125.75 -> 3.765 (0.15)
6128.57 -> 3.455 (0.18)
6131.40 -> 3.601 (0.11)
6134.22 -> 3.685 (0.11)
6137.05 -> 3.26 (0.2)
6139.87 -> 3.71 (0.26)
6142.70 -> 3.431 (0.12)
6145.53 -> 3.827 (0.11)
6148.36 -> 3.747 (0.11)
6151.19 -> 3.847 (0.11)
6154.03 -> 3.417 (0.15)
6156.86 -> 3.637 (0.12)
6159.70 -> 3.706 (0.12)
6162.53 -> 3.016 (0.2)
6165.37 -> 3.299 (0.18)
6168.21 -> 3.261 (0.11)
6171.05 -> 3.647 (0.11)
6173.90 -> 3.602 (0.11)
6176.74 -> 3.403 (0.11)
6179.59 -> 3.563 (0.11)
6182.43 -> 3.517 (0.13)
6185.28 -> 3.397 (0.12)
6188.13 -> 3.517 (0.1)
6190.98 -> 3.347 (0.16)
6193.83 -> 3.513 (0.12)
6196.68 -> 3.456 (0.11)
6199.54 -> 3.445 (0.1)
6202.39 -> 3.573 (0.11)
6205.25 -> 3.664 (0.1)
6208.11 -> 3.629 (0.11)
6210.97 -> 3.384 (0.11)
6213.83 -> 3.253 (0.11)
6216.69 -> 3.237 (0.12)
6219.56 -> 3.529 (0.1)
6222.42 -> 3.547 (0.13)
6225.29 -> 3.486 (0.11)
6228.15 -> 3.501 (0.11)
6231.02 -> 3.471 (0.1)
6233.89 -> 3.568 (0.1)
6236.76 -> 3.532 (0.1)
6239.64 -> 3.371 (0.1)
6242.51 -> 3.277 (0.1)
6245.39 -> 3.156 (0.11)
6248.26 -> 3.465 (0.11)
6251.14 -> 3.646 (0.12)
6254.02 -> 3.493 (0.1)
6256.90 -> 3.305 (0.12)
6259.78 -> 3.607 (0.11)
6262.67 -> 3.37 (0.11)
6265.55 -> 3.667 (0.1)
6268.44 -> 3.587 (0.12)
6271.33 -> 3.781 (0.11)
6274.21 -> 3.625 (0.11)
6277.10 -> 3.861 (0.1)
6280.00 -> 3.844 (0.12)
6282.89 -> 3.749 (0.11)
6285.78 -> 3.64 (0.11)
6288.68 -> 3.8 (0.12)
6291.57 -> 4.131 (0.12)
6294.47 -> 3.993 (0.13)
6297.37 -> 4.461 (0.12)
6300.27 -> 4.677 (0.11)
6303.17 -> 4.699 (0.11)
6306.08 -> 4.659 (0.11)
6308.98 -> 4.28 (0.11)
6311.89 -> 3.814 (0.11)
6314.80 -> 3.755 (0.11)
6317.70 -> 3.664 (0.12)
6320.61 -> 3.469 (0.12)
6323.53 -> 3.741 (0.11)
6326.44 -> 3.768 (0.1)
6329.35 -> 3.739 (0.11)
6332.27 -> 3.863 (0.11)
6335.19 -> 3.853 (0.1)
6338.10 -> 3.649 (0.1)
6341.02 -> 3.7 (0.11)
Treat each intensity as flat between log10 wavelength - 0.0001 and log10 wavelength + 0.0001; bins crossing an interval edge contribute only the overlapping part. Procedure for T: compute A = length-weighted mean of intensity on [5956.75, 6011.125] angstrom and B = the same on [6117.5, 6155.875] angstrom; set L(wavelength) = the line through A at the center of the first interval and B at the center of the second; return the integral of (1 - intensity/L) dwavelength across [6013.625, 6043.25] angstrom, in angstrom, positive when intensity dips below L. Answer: 0.71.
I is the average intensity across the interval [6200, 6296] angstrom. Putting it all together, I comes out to 3.57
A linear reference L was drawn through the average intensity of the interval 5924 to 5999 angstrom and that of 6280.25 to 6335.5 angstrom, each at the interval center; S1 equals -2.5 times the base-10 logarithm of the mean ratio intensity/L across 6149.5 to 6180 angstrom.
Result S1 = 0.11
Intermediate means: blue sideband 3.72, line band 3.49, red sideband 3.99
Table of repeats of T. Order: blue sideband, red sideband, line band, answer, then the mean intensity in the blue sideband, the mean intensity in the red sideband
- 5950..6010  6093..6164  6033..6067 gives -1.1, 3.72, 3.65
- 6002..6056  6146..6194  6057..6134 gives -2.7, 3.69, 3.5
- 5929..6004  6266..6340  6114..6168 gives 3.3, 3.72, 3.92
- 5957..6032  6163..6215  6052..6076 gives -1.4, 3.68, 3.46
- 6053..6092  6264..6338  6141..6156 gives 0.6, 3.77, 3.92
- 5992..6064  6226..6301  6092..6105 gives -0.1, 3.73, 3.67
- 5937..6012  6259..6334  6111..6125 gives 0.1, 3.73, 3.9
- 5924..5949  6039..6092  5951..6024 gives 1.0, 3.72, 3.79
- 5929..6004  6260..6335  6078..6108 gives 0.4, 3.72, 3.9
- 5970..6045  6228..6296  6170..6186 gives 0.4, 3.67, 3.61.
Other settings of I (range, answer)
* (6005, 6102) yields 3.72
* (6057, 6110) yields 3.74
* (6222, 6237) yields 3.52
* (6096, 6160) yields 3.67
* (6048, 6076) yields 3.83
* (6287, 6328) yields 4.06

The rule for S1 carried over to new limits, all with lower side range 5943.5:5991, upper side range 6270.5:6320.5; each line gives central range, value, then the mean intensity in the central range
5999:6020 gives 0.034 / 3.65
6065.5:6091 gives 0.027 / 3.73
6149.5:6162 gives 0.082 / 3.61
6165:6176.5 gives 0.131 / 3.46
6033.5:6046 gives 0.029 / 3.69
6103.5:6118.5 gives 0.022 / 3.78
